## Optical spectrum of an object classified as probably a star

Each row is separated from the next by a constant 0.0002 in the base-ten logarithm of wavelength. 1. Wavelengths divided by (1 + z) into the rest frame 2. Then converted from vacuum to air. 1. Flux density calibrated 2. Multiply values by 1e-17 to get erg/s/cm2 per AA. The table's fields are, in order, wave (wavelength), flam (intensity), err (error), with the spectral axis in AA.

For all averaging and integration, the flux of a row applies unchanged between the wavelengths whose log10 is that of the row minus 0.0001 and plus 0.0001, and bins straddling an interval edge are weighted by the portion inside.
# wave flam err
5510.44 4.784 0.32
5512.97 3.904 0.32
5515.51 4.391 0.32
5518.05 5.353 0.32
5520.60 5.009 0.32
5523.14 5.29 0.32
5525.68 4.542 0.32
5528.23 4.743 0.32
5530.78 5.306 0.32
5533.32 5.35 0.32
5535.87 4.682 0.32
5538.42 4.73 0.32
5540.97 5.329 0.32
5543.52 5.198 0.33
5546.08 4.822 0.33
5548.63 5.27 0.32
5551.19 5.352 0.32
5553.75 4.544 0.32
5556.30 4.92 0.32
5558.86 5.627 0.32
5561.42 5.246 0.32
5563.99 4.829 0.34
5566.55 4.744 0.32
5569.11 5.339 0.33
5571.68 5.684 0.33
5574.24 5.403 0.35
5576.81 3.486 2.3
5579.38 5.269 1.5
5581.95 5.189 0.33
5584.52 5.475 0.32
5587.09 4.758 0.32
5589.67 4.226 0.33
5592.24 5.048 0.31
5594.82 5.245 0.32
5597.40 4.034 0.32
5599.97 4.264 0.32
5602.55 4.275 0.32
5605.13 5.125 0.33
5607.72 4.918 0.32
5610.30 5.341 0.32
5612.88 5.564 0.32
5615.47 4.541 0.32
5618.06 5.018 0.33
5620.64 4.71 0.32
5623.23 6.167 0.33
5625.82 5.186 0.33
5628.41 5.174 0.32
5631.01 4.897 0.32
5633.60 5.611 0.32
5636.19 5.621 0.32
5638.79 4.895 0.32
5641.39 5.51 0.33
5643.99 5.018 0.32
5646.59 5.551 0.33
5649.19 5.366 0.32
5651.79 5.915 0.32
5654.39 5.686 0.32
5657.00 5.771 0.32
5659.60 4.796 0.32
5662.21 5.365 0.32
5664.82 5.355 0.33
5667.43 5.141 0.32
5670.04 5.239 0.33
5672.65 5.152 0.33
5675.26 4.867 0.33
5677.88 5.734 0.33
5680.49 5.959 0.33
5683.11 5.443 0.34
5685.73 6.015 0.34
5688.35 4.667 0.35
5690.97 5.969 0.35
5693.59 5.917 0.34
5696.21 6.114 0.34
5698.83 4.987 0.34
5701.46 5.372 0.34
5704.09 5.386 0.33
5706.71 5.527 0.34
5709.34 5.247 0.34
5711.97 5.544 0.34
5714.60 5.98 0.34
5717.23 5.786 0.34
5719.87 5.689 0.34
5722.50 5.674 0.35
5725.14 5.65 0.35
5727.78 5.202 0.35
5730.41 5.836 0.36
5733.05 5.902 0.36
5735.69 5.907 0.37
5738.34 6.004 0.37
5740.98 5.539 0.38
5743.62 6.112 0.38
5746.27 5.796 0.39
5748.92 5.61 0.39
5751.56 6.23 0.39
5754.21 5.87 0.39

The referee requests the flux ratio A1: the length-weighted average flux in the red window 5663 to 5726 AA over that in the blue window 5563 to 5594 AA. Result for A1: 1.11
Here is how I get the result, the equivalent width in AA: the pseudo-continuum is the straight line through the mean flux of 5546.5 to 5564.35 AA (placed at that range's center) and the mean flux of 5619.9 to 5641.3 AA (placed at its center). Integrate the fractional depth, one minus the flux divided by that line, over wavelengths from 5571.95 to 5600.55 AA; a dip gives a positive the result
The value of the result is 2.12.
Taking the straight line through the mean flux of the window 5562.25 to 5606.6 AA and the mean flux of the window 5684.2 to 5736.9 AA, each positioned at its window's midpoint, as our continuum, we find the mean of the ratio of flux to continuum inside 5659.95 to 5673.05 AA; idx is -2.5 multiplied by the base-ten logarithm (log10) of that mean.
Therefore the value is 0.03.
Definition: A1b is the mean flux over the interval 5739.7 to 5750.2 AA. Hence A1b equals 5.76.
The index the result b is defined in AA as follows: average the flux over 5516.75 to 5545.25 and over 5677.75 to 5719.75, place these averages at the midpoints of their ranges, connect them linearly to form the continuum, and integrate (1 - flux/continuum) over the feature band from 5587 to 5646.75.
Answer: 3.4 AA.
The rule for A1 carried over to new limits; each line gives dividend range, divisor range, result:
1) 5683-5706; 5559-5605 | 1.14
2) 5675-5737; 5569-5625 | 1.13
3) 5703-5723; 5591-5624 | 1.14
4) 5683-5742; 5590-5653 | 1.10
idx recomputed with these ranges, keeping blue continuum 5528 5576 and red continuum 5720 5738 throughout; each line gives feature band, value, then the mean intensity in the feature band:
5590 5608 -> 0.13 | 4.66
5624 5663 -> 0.01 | 5.37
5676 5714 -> 0.01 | 5.56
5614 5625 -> 0.05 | 5.12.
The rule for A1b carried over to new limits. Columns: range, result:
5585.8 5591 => 4.5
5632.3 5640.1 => 5.38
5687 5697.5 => 5.67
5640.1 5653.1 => 5.47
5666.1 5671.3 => 5.19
